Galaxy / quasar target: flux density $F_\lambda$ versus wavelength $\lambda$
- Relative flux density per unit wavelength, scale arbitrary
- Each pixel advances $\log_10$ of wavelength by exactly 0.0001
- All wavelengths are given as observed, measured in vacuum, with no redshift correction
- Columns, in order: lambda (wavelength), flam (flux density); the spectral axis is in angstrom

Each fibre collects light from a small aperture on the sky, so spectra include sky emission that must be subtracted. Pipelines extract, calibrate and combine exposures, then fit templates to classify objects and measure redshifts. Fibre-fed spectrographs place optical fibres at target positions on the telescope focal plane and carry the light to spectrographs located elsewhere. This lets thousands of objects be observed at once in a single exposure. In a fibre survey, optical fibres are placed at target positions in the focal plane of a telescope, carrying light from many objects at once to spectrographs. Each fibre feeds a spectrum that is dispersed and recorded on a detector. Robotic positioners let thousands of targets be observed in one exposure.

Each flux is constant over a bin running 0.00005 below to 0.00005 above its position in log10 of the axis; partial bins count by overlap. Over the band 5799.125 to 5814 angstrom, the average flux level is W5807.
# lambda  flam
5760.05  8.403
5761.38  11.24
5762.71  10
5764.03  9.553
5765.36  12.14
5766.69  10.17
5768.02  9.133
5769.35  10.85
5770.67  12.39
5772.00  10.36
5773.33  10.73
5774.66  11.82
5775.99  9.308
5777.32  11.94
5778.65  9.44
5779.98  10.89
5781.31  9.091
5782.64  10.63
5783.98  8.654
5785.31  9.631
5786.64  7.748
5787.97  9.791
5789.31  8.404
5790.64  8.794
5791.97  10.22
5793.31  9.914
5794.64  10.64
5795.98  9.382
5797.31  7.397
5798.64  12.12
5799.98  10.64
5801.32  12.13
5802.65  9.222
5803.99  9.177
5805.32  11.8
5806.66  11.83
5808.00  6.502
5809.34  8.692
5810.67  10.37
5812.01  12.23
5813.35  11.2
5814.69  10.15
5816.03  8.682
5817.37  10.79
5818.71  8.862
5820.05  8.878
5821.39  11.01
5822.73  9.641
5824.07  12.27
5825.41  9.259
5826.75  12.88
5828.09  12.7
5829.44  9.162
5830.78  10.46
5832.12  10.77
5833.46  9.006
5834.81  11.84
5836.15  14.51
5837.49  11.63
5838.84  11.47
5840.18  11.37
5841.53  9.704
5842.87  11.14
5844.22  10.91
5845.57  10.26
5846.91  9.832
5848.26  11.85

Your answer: 10.4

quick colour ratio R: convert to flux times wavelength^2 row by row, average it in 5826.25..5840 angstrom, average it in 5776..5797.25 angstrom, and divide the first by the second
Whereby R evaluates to 1.21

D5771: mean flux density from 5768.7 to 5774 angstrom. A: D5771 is 11.1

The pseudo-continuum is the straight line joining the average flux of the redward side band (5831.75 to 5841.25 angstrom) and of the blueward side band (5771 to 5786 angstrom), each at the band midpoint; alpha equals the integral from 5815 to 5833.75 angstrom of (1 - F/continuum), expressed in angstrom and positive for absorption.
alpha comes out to 1.5 angstrom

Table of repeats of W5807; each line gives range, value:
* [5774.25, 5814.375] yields 9.98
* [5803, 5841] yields 10.6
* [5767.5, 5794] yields 9.99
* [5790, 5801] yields 9.96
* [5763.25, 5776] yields 10.7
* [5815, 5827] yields 10.2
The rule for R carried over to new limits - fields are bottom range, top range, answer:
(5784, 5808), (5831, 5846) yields 1.15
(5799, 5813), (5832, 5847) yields 1.09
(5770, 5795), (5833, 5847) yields 1.13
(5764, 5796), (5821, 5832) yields 1.10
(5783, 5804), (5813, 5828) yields 1.09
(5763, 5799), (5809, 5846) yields 1.09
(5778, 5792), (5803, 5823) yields 1.08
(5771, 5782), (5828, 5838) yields 1.08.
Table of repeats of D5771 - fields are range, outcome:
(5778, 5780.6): 10.2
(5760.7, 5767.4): 10.6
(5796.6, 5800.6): 10.1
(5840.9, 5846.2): 10.5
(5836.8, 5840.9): 11.5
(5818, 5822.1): 9.6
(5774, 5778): 11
